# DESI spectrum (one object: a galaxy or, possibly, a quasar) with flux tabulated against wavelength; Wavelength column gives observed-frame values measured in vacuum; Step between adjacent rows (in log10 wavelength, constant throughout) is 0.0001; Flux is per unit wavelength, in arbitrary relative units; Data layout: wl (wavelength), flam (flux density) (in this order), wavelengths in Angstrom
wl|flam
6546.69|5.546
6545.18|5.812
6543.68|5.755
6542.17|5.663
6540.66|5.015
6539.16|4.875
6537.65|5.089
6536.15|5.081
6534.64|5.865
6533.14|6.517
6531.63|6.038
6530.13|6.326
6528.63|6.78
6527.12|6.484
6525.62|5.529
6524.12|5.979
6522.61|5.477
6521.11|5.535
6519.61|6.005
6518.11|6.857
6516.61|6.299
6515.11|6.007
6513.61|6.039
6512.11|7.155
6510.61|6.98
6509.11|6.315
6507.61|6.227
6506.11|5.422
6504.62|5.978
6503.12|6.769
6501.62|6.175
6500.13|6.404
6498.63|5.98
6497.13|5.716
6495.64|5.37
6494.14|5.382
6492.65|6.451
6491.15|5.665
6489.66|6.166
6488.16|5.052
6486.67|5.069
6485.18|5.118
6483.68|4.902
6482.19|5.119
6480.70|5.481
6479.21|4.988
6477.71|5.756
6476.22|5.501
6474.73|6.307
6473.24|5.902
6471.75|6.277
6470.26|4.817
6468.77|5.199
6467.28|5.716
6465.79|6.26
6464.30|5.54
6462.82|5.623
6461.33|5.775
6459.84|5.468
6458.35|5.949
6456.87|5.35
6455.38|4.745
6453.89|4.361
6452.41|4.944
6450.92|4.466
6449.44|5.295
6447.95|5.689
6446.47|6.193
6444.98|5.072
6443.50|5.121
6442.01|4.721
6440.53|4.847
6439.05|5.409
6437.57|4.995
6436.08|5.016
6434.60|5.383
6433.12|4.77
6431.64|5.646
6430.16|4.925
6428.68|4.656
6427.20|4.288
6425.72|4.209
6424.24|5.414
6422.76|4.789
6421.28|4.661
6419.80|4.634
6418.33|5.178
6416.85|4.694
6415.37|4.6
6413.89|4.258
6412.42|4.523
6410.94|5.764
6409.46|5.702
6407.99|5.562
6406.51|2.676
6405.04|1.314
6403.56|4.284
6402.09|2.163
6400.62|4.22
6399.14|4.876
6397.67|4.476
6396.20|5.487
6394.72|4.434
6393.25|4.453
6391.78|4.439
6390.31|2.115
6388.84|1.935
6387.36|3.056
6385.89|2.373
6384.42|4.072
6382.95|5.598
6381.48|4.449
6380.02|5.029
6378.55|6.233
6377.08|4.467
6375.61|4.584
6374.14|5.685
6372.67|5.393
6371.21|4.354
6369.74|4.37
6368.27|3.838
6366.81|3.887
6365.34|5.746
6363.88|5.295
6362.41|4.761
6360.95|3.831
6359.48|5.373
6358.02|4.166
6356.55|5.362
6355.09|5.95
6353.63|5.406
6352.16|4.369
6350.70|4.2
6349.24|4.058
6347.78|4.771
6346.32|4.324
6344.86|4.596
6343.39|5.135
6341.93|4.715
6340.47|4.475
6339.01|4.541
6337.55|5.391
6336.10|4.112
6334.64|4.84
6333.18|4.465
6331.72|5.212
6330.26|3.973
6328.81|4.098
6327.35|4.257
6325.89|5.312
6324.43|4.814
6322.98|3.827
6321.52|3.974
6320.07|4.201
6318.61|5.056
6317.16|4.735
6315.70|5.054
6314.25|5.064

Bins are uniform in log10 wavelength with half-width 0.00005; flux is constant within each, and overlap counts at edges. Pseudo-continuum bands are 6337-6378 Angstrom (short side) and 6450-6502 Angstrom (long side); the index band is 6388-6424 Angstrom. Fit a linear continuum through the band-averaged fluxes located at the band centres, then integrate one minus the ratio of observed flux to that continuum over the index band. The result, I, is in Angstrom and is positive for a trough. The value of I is 5.9 Angstrom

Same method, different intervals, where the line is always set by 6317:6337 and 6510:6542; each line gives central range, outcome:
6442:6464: 0.7 Angstrom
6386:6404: 4.4 Angstrom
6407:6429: 1.4 Angstrom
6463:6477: -0.4 Angstrom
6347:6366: -0.6 Angstrom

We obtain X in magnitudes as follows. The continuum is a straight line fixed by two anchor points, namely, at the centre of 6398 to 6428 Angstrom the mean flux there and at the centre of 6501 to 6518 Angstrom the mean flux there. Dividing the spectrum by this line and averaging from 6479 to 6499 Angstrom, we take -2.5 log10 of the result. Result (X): 0.09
